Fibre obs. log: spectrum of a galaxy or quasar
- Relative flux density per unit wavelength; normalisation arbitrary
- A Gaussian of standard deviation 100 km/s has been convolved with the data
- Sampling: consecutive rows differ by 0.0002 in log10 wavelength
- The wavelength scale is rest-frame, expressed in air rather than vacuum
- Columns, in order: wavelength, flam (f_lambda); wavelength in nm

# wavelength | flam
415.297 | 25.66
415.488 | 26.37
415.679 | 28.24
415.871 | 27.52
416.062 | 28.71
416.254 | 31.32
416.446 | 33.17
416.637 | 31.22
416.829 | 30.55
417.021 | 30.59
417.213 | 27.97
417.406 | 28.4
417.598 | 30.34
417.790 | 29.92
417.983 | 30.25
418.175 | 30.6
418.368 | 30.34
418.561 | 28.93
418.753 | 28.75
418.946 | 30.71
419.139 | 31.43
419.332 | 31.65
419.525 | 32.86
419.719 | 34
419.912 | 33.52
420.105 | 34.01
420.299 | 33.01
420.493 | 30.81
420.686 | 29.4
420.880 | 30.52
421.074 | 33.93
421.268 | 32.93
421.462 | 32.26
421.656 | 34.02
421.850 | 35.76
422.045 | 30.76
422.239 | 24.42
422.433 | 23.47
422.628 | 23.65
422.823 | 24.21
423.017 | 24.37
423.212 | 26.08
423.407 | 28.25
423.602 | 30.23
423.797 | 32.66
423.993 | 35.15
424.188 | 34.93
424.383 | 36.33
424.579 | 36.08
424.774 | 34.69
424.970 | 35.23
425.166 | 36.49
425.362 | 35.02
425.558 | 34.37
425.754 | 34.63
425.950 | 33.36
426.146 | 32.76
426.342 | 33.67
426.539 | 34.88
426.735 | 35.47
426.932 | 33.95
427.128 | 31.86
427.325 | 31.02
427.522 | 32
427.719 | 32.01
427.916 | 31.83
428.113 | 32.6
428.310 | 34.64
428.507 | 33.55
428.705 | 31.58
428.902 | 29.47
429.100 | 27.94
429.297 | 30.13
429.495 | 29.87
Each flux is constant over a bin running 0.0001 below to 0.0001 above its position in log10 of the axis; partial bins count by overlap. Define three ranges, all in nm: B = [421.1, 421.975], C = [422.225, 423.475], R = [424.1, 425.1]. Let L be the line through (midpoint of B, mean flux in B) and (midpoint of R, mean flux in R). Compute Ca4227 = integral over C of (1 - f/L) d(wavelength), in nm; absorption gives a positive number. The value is 0.347 nm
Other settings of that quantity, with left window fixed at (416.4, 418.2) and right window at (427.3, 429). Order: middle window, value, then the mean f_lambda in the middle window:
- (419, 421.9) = -0.17 nm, 32.6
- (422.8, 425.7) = -0.10 nm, 32.5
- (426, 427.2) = -0.07 nm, 33.8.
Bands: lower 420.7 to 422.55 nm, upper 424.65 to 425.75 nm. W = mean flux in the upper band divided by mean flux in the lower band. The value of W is 1.1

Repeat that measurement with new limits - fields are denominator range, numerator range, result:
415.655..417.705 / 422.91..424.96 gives 1.07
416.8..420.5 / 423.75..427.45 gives 1.11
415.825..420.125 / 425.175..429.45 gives 1.07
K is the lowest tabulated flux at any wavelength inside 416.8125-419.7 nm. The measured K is 27.97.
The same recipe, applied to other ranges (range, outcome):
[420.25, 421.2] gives 29.4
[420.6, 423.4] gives 23.47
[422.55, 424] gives 23.65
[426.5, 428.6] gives 31.02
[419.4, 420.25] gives 32.86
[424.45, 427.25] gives 31.86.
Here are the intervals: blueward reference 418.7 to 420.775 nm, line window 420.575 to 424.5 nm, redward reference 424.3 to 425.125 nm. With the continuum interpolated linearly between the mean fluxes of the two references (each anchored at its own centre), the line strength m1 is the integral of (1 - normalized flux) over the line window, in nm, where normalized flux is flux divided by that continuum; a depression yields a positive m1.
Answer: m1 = 0.44 nm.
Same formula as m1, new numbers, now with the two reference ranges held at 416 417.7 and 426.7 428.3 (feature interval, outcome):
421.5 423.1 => 0.187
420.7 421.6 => -0.029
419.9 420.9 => -0.026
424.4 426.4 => -0.161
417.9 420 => -0.030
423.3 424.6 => -0.055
